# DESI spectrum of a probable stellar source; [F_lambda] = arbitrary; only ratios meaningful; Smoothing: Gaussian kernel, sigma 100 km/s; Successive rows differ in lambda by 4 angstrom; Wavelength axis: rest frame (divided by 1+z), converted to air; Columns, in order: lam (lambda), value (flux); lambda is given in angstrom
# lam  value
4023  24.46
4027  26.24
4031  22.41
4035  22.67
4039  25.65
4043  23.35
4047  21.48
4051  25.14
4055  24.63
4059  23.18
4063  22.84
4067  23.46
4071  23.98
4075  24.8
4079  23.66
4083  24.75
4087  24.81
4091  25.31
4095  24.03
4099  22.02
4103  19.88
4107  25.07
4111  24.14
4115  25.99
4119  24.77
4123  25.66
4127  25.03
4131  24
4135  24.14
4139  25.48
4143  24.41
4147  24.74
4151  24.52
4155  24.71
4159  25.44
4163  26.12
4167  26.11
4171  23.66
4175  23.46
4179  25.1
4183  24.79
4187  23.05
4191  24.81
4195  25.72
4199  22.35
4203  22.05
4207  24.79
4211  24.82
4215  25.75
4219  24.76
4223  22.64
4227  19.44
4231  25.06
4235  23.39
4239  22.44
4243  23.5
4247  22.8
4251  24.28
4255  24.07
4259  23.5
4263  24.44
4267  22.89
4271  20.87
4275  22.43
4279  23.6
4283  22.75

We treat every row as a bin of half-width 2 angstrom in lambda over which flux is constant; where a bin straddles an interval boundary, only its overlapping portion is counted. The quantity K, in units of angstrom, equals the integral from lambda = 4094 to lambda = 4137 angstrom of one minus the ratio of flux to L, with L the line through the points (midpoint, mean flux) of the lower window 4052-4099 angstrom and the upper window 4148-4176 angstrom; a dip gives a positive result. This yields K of 0.68 angstrom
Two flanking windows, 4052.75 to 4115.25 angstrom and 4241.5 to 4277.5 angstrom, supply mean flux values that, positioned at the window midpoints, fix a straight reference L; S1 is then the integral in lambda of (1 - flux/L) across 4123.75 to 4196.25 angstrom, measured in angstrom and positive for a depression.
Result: -3.6 angstrom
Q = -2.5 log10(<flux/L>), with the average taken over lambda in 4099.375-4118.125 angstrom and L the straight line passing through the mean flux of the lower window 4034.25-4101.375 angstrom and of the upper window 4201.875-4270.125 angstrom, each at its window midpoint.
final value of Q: 0.01 mag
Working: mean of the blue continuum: 23.9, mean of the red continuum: 23.5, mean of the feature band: 23.7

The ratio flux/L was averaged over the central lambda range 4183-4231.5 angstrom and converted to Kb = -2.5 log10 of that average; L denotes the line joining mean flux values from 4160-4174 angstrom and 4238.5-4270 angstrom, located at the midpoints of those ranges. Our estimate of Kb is 0.03 mag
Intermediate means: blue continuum 25.2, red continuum 23.5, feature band 23.8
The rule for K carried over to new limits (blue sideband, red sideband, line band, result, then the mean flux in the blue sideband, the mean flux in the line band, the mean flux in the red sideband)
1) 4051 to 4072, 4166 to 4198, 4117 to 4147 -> -0.8 angstrom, 23.7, 24.8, 24.5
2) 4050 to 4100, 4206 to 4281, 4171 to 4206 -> -0.4 angstrom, 24.1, 23.9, 23.4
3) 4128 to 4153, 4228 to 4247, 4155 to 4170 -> -0.8 angstrom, 24.6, 25.6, 23.3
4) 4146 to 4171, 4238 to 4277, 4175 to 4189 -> 0.3 angstrom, 25.2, 24.2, 23.1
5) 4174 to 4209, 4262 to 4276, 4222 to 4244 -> 0.5 angstrom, 24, 22.7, 22.5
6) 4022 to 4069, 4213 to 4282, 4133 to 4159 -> -1.3 angstrom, 23.8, 24.7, 23.3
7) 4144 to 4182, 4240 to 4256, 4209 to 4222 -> -0.5 angstrom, 24.9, 24.9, 23.6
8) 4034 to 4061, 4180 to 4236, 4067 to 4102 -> -0.3 angstrom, 23.8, 24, 23.8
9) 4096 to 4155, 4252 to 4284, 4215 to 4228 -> 0.3 angstrom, 24.3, 23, 23.1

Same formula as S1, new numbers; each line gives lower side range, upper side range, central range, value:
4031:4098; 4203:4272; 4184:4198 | -0.5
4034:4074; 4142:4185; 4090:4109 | 0.8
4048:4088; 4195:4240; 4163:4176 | -0.6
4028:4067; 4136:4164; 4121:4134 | -0.1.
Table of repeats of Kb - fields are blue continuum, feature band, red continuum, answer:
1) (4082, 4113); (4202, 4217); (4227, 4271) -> -0.05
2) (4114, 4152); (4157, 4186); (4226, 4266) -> -0.02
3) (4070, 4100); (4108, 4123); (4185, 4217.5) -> -0.04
